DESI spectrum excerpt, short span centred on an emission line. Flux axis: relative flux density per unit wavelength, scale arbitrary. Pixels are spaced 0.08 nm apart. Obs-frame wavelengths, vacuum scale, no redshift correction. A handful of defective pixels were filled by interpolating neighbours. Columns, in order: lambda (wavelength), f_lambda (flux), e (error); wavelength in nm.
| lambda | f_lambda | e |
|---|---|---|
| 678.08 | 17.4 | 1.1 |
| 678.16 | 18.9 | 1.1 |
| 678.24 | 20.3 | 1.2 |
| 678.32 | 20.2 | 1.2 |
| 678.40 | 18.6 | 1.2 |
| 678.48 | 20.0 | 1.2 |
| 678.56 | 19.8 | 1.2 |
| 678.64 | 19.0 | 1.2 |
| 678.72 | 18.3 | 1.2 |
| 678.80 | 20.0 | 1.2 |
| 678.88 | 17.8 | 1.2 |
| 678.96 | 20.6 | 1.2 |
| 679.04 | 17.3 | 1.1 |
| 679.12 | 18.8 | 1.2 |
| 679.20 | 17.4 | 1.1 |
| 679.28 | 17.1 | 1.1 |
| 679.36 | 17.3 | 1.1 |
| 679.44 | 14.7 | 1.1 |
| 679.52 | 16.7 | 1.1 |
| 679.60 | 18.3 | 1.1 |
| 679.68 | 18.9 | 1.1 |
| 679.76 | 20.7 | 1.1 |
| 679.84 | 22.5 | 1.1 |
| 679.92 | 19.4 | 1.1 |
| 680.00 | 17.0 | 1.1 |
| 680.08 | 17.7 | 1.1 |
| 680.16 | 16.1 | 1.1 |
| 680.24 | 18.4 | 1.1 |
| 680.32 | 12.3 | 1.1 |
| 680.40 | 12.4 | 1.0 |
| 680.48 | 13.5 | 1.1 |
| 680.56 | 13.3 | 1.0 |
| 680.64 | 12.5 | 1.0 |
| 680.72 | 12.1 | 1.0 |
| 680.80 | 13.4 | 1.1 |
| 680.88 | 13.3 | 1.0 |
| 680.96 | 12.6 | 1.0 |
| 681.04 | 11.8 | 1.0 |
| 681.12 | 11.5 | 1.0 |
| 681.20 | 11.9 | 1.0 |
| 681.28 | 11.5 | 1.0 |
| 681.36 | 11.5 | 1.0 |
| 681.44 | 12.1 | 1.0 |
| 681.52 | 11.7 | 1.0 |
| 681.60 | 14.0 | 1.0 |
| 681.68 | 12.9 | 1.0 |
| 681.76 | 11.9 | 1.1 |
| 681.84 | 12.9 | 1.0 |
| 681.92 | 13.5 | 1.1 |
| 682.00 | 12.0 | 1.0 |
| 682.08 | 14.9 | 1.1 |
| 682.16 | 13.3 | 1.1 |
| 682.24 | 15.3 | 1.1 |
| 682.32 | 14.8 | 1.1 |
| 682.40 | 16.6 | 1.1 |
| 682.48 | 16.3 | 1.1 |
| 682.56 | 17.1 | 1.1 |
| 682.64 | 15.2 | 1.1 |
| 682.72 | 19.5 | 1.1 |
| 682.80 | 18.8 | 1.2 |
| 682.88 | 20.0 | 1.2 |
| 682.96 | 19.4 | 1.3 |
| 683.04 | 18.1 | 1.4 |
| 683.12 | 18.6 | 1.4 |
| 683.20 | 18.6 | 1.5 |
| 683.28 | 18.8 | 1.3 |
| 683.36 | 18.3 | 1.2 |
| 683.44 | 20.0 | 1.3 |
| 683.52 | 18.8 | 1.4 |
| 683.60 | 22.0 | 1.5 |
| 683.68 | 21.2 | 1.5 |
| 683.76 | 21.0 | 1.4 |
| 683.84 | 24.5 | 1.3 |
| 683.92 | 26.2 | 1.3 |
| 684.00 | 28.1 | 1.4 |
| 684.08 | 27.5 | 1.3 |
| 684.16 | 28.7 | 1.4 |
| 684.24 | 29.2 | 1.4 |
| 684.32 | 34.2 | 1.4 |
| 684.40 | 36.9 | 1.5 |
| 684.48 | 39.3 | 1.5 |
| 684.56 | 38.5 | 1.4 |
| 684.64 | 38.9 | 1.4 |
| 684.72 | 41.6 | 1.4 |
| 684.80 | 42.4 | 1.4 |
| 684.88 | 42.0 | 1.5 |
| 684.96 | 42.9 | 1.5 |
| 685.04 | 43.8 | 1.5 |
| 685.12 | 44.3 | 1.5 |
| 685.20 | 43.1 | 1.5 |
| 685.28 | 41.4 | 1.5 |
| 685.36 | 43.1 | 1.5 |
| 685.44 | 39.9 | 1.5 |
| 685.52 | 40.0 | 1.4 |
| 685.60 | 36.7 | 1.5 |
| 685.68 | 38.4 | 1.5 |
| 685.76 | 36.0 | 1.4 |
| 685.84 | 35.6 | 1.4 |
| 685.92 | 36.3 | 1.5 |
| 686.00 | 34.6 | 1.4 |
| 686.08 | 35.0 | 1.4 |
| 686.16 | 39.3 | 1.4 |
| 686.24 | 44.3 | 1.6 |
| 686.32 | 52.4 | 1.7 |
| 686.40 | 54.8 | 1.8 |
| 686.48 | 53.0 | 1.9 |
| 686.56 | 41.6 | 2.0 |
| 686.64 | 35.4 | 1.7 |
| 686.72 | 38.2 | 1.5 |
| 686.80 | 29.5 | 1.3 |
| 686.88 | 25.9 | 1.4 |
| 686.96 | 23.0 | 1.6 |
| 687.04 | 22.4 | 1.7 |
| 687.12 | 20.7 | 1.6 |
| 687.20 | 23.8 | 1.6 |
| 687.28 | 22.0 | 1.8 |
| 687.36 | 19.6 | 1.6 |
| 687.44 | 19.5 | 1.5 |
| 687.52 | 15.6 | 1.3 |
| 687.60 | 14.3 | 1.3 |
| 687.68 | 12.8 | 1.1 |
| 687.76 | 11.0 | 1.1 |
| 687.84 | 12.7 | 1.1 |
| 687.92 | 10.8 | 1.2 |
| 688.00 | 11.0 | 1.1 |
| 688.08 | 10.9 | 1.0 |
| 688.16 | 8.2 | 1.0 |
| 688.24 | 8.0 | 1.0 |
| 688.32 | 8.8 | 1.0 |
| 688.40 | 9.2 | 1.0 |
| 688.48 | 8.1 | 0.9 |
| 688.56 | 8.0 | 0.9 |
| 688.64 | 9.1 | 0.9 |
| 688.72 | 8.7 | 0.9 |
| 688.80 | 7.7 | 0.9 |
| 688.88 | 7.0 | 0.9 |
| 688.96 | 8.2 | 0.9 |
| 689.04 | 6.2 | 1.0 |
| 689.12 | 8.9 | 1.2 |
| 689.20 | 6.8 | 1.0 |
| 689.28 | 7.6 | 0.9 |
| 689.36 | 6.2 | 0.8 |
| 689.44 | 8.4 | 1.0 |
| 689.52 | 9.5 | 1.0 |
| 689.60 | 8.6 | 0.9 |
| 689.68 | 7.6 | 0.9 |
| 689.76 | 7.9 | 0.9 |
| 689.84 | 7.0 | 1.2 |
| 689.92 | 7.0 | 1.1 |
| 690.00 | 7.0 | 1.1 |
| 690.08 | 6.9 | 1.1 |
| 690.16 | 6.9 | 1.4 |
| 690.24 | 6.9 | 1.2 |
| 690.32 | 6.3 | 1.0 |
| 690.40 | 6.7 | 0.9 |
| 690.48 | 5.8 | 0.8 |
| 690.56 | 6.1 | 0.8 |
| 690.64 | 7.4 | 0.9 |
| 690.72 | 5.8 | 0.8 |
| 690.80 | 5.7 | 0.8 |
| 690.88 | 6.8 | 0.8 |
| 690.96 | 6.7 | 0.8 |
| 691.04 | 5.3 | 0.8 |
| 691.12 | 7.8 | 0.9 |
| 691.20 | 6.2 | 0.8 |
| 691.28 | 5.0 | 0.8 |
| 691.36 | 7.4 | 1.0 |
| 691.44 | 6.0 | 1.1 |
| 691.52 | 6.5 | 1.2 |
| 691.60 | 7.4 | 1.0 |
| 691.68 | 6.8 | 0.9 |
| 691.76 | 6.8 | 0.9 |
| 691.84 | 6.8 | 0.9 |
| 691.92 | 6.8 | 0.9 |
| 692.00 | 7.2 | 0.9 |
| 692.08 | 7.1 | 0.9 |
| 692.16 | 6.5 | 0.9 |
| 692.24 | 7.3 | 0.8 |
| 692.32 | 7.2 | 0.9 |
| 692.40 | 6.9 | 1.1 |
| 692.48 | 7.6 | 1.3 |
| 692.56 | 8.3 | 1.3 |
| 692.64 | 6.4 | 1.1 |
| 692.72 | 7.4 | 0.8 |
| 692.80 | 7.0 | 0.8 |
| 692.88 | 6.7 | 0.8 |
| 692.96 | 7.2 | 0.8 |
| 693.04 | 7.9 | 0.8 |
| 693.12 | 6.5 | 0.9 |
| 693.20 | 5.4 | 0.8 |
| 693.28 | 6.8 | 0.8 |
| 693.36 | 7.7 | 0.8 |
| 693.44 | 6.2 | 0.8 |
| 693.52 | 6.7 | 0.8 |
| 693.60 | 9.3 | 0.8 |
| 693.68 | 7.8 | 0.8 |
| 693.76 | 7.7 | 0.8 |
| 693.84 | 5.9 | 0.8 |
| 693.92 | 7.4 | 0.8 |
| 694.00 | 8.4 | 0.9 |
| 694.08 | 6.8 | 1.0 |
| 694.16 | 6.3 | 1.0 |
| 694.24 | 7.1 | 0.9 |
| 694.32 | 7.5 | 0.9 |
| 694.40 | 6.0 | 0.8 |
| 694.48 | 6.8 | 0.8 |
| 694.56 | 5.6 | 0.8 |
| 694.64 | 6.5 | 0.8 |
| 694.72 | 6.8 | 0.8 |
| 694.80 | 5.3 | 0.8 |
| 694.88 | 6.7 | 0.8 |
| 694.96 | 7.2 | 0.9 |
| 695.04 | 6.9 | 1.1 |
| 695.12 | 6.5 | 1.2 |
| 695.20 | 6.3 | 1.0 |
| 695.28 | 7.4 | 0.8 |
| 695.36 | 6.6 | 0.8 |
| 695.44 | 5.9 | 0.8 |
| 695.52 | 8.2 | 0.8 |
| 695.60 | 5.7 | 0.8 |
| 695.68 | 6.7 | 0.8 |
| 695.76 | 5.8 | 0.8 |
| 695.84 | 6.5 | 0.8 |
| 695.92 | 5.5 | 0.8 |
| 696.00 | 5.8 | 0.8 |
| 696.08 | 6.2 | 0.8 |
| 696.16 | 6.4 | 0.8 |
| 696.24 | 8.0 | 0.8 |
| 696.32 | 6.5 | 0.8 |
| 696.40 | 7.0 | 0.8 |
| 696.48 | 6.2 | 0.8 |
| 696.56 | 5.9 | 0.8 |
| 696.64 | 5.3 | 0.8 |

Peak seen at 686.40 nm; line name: [O III]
